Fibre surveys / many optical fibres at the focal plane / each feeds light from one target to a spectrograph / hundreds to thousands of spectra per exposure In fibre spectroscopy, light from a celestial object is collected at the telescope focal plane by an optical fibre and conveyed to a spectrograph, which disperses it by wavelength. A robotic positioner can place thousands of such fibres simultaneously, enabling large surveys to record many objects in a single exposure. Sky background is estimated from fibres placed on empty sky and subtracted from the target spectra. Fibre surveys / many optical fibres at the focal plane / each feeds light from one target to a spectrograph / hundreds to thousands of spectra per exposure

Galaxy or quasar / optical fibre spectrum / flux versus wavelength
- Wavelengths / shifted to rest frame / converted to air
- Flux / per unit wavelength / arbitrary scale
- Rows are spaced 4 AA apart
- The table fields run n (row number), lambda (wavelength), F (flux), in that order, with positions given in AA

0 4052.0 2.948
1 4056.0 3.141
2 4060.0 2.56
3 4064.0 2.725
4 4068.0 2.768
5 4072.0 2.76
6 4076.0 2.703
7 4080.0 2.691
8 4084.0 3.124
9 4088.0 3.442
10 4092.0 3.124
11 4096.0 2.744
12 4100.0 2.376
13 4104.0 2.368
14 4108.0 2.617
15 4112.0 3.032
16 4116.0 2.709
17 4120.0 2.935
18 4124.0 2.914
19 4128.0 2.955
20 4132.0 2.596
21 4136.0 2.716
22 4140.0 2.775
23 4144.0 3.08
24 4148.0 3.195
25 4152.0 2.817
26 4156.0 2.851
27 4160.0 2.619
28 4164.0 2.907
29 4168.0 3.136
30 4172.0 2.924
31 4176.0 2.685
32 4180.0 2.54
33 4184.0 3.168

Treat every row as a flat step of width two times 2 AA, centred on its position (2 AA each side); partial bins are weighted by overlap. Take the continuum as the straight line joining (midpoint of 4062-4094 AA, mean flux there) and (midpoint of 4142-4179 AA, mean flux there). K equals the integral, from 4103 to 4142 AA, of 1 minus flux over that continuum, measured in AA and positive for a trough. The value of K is 1.8 AA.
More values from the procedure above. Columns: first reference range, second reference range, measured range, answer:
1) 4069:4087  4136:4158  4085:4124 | 0.7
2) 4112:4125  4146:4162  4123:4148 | 0.1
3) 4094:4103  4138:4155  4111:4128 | -1.1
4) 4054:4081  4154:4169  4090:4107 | 0.9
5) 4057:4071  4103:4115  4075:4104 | -1.6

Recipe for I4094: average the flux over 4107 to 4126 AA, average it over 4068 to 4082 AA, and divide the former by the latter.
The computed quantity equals 1.0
